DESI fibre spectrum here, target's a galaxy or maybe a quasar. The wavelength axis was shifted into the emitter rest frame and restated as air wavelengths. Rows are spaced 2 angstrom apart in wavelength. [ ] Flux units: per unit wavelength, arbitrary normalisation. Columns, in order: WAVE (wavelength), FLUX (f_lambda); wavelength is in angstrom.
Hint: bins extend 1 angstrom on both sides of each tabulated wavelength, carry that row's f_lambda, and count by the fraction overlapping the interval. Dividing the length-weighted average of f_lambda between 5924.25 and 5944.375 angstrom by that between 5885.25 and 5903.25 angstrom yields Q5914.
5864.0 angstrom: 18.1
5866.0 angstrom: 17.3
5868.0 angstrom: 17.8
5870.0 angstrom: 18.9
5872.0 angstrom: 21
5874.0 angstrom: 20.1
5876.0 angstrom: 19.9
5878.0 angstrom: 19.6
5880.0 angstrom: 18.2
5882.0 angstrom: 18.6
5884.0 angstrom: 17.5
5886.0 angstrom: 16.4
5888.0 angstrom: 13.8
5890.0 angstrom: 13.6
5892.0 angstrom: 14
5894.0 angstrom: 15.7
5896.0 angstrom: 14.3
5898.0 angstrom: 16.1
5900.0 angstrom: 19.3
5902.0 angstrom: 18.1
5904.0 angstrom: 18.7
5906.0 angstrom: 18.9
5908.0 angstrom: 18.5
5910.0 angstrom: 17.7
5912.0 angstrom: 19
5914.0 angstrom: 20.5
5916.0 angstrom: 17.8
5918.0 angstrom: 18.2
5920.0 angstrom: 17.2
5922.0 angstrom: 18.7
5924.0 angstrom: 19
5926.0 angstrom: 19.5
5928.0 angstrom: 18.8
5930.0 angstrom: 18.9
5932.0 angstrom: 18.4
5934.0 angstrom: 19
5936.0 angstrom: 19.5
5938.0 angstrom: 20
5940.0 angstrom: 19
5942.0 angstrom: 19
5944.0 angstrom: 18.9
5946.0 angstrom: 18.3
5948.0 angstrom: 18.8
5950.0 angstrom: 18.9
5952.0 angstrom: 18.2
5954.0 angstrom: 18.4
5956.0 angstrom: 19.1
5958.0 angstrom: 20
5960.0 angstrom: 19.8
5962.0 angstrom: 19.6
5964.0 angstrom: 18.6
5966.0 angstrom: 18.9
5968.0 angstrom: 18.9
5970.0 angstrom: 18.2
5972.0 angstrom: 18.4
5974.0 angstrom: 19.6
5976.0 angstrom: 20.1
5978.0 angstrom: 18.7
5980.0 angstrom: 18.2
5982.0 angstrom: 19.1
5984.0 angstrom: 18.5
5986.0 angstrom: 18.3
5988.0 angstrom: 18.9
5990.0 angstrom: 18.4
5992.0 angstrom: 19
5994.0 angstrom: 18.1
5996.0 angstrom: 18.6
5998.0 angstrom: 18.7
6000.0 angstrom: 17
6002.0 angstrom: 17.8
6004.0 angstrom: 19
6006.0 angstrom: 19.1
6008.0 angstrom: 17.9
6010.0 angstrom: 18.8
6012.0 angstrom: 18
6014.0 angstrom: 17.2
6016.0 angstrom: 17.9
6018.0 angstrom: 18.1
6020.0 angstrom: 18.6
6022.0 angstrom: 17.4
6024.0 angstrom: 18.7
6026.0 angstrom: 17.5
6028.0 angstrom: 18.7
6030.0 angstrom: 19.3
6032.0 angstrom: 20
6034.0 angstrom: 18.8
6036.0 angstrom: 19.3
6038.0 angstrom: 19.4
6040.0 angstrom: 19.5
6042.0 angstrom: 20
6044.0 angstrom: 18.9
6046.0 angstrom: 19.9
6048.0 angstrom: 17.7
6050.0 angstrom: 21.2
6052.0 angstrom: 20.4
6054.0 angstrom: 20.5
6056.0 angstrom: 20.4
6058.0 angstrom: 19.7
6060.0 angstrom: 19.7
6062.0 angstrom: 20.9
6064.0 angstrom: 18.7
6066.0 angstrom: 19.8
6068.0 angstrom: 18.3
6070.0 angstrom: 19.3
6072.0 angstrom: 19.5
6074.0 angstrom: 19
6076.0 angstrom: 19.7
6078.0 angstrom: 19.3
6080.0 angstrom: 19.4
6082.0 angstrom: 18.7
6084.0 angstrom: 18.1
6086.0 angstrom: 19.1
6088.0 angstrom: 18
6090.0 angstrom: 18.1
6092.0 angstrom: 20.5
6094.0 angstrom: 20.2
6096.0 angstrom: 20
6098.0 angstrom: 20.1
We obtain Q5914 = 1.2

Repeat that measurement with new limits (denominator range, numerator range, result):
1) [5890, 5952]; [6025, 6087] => 1.06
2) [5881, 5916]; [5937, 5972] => 1.11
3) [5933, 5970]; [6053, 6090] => 1.01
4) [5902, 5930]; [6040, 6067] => 1.06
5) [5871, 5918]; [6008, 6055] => 1.07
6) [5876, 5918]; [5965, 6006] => 1.07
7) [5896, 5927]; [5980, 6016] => 1.00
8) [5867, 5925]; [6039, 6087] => 1.09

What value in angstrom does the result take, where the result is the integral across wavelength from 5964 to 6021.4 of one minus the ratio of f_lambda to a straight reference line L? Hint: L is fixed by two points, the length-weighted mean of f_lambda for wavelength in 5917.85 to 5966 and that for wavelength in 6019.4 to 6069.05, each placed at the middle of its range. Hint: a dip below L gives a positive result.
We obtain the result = 1.9 angstrom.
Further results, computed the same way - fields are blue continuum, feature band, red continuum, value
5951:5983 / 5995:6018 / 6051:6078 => 1.30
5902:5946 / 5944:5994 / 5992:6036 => -0.73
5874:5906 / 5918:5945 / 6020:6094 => -1.94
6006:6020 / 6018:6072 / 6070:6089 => -2.26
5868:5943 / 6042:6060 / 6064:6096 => -0.81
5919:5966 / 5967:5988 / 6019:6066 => 0.31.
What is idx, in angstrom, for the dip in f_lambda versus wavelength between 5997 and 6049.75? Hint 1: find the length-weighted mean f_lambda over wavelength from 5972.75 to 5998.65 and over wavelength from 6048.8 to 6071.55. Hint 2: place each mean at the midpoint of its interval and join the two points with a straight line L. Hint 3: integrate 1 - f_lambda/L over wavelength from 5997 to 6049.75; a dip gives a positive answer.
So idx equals 1.9 angstrom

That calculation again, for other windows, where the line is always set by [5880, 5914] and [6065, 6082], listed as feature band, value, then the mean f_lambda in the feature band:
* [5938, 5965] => -2.0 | 19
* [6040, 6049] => -0.1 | 19.2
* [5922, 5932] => -0.9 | 18.9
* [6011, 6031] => 0.5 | 18.1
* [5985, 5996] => -0.2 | 18.5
